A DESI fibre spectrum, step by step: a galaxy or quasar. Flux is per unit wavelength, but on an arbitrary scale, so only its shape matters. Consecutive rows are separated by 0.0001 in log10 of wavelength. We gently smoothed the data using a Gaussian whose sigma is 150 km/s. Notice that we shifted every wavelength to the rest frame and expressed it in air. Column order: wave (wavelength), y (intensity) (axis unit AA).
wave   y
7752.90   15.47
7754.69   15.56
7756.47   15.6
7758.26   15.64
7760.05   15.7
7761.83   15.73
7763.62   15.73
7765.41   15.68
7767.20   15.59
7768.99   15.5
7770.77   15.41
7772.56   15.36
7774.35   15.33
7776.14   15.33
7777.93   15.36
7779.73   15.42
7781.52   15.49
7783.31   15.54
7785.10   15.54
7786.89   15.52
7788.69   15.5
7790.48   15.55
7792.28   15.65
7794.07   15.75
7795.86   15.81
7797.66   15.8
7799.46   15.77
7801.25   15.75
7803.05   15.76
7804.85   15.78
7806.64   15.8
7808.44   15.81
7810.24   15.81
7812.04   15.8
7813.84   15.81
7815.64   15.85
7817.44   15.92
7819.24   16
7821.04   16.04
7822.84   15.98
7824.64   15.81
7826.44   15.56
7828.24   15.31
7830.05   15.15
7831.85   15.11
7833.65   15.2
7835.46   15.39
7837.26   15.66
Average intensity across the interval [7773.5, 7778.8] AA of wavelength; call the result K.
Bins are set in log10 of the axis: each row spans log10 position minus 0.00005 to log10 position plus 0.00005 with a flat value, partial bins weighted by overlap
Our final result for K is 15.3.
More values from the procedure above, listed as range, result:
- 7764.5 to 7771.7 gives 15.6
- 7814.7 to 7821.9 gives 16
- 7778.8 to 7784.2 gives 15.5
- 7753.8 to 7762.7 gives 15.7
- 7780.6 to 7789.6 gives 15.5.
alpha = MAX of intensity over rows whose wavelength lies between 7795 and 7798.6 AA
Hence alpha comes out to 15.81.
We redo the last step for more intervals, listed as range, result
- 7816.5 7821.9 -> 16.04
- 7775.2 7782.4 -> 15.49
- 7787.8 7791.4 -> 15.55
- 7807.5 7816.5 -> 15.85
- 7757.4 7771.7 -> 15.73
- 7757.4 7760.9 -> 15.7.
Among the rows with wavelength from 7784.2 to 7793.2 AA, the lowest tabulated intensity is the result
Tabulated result 15.5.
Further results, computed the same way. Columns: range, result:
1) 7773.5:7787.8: 15.33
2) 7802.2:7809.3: 15.76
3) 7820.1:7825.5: 15.81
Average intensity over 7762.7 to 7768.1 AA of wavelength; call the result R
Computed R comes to 15.6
